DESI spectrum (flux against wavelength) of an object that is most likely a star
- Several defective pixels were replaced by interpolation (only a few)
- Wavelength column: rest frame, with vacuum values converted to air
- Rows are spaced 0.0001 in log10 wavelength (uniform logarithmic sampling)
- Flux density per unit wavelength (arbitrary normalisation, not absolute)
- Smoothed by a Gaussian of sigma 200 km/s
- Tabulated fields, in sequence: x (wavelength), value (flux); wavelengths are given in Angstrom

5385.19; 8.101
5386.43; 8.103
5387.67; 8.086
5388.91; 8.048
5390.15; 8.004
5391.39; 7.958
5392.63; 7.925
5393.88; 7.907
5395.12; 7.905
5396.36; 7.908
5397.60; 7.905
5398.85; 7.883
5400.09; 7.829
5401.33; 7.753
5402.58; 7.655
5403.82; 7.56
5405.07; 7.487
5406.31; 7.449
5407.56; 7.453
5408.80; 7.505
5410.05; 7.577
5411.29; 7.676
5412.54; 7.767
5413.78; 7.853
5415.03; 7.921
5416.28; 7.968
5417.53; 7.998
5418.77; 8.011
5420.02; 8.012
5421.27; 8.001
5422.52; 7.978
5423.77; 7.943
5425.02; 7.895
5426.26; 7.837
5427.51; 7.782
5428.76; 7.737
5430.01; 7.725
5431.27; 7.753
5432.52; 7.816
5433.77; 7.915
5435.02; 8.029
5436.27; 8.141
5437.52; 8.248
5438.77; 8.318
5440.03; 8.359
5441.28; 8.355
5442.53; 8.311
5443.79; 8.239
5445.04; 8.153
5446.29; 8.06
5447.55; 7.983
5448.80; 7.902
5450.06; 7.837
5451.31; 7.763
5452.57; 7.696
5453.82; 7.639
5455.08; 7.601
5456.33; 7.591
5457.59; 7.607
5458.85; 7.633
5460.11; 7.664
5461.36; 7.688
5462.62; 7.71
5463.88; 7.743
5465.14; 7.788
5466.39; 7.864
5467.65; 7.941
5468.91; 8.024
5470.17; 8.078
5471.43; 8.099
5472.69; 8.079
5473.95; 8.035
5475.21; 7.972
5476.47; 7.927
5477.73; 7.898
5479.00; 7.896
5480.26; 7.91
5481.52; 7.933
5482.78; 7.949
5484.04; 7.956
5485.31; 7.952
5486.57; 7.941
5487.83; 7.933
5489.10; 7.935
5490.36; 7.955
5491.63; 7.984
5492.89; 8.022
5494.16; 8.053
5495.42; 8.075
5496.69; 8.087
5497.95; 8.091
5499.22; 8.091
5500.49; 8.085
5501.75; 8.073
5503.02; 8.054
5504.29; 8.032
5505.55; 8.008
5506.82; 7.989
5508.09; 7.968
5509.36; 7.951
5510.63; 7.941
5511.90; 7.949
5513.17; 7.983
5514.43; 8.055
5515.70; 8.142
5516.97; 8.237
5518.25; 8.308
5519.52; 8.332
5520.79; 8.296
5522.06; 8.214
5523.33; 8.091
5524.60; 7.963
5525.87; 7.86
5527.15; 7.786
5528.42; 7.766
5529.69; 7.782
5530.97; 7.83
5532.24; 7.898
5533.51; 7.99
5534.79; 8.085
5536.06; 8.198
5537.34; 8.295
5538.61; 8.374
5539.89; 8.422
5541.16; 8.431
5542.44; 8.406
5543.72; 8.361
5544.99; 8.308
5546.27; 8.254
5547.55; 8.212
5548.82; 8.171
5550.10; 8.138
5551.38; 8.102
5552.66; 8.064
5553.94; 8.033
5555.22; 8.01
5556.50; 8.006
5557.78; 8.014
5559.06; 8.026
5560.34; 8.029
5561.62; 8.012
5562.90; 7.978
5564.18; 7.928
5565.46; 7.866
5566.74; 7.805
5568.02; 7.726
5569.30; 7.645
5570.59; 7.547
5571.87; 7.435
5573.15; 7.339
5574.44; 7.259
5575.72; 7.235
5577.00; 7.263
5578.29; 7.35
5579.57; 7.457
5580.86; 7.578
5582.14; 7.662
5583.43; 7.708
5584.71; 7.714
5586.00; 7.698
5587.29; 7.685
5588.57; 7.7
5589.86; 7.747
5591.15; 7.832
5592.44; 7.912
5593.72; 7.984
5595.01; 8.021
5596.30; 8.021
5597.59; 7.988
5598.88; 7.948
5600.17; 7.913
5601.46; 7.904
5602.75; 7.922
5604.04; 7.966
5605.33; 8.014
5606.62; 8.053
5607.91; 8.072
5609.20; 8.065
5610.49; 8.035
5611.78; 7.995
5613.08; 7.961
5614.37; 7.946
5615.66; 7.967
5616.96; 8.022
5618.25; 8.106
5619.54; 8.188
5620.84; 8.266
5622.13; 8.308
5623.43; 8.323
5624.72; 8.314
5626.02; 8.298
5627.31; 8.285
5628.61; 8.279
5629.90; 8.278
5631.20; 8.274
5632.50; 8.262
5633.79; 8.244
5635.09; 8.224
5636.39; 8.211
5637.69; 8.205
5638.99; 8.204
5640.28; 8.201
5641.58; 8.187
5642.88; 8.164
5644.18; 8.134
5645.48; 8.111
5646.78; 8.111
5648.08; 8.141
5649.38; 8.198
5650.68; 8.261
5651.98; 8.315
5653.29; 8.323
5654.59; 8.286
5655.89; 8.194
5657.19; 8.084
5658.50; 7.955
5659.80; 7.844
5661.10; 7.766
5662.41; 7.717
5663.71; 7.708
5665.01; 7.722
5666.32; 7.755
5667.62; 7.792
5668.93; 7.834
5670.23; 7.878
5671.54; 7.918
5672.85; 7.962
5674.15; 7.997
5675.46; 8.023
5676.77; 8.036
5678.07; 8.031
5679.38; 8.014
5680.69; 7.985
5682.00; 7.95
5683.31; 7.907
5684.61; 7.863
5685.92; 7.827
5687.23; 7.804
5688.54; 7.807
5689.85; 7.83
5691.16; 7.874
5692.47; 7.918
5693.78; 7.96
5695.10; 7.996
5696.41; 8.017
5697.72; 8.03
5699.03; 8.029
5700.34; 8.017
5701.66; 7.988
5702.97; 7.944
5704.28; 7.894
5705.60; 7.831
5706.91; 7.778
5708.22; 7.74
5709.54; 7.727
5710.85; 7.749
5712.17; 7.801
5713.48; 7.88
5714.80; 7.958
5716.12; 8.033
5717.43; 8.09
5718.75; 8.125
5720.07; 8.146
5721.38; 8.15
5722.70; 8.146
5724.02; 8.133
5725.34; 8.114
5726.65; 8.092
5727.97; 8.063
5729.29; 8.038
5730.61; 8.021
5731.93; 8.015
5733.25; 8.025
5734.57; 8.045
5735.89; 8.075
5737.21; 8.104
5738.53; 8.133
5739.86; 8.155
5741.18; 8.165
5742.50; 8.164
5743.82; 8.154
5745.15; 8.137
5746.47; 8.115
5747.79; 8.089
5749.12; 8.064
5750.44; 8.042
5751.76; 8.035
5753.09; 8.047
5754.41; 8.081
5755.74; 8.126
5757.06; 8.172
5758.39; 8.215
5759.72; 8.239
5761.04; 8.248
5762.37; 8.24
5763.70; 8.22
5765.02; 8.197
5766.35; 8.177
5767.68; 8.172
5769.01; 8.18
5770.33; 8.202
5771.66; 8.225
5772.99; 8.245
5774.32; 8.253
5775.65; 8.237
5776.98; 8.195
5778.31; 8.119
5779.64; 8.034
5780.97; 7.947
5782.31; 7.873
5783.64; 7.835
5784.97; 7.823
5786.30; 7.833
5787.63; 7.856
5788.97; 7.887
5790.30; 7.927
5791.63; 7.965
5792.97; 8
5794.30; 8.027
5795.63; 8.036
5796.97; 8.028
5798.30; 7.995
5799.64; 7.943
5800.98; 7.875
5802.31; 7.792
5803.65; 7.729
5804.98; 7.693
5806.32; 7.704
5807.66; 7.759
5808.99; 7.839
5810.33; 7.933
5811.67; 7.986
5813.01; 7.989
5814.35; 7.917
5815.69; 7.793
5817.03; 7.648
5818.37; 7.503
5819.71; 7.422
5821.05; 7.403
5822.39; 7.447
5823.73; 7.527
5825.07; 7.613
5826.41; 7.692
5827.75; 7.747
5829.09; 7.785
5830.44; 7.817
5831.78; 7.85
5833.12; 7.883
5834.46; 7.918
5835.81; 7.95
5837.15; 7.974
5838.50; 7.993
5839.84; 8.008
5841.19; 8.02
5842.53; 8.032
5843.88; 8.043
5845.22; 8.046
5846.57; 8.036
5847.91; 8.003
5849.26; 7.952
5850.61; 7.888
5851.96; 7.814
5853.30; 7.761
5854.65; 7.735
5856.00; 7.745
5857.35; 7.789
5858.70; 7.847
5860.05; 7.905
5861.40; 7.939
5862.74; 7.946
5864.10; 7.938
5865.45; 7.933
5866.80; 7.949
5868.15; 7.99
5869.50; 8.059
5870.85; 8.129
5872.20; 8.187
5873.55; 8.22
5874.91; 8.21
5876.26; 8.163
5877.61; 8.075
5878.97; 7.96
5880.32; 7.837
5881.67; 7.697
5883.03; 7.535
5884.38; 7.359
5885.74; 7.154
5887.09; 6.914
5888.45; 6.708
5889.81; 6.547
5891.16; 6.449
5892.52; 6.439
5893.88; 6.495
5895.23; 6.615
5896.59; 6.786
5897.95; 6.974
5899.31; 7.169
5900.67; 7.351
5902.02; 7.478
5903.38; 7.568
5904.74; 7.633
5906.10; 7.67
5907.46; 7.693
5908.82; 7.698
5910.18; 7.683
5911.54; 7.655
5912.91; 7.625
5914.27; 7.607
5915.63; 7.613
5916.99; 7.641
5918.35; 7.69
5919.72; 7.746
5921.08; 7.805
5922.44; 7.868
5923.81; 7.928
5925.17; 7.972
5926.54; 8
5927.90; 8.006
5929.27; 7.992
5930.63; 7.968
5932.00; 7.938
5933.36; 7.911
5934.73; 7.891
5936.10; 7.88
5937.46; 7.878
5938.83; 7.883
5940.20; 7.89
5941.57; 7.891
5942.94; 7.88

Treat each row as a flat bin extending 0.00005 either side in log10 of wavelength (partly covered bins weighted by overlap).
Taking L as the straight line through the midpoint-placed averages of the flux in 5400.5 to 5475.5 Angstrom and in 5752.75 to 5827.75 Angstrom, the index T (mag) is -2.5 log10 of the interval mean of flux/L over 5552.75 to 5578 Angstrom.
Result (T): 0.02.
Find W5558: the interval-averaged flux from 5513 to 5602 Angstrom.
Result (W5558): 7.93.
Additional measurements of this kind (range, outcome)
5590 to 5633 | 8.08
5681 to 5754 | 8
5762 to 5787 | 8.11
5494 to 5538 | 8.05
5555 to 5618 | 7.82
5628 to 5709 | 8.01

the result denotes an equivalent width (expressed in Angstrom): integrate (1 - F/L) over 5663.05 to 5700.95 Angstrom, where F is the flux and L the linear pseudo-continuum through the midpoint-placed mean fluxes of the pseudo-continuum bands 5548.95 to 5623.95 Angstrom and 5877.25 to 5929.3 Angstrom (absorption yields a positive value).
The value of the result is -0.84 Angstrom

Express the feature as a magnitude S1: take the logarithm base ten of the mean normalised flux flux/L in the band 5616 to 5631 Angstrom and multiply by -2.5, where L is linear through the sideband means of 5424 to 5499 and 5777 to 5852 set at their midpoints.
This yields -0.05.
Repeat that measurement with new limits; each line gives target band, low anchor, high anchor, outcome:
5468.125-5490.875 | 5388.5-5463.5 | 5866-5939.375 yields -0.02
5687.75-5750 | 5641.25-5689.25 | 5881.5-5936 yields -0.02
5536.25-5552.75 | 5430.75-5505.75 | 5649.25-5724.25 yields -0.04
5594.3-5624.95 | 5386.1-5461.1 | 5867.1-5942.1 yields -0.04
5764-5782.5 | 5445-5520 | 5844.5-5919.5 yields -0.06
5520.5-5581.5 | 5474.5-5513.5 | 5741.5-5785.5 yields 0.01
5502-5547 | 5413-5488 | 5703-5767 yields -0.02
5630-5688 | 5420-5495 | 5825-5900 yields -0.03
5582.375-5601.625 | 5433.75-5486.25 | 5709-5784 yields 0.02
